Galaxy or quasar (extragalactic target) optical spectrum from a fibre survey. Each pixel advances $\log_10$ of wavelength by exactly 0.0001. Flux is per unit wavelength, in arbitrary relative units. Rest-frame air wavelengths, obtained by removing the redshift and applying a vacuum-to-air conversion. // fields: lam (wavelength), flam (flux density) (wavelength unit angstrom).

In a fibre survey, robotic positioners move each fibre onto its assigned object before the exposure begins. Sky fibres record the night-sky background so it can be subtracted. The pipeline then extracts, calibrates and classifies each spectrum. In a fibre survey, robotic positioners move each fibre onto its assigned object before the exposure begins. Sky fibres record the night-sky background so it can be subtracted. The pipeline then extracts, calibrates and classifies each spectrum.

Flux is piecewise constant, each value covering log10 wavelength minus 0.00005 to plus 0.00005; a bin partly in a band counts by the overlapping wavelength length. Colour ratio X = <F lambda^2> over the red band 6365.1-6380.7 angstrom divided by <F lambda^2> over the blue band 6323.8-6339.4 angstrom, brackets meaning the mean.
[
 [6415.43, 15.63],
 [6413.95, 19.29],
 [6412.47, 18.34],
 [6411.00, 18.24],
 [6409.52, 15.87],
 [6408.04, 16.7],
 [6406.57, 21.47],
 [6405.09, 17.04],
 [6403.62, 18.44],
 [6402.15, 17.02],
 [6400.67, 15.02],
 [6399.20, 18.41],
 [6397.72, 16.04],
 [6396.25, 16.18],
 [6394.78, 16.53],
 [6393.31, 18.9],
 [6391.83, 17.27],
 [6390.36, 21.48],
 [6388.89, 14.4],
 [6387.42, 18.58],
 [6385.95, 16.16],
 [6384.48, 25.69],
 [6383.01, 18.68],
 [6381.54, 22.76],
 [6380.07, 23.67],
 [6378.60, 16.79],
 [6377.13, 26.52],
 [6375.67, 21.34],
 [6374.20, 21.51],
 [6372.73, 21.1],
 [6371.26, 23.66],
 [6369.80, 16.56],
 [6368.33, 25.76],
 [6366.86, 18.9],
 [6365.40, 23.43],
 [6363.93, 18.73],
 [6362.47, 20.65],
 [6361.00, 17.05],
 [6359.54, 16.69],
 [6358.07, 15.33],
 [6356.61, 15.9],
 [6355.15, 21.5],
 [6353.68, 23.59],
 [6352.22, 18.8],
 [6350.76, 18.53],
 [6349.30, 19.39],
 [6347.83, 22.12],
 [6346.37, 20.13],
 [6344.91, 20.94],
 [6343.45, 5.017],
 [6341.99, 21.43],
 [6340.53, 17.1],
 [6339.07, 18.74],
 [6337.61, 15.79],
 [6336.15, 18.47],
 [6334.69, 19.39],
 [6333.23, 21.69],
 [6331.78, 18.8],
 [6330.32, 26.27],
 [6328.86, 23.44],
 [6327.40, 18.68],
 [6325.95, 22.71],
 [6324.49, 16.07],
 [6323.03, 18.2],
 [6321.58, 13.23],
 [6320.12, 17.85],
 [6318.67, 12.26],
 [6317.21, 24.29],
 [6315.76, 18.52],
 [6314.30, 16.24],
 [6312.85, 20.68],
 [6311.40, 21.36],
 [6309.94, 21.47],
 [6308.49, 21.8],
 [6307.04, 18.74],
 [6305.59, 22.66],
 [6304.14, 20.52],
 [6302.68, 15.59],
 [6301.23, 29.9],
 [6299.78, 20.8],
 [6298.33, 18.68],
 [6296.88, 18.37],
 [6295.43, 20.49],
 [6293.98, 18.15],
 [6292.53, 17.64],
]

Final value 1.10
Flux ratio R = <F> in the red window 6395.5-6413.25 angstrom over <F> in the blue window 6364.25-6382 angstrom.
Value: 0.80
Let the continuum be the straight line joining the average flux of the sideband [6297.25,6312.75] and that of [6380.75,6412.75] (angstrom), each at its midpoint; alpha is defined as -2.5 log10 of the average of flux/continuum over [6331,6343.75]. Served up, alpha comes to 0.13 mag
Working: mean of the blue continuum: 21.1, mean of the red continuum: 18.2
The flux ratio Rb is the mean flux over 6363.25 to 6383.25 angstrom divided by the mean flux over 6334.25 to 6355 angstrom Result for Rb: 1.15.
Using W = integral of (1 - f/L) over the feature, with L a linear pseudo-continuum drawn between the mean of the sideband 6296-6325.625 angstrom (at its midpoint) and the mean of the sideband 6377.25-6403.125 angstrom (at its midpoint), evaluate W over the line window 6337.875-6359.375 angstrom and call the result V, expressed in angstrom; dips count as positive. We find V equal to 0.8 angstrom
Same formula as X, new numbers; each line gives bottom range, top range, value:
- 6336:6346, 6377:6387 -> 1.27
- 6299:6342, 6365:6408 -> 1.01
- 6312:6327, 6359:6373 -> 1.14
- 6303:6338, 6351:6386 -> 1.07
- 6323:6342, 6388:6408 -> 0.91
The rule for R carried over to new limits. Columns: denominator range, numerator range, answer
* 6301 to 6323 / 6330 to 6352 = 0.97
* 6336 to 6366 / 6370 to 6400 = 1.06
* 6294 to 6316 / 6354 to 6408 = 0.95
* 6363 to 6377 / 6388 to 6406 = 0.81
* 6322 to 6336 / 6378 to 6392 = 0.97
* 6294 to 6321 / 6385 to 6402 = 0.87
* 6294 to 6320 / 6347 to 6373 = 0.99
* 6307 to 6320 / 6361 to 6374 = 1.07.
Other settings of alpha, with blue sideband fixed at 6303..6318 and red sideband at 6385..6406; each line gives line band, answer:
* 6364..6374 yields -0.17 mag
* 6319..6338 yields 0.03 mag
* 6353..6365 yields -0.01 mag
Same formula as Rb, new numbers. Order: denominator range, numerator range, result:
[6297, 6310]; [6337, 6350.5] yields 0.85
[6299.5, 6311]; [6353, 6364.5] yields 0.87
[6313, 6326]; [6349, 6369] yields 1.11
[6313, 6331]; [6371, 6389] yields 1.10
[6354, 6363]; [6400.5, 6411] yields 0.97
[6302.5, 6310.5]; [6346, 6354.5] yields 1.00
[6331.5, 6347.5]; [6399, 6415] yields 0.98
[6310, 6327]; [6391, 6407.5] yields 0.95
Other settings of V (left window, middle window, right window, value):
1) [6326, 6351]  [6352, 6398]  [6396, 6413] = -3.7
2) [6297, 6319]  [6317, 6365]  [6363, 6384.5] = 5.1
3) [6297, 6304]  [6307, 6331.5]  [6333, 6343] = 0.1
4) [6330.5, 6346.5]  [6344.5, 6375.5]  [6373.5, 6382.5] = 0.3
